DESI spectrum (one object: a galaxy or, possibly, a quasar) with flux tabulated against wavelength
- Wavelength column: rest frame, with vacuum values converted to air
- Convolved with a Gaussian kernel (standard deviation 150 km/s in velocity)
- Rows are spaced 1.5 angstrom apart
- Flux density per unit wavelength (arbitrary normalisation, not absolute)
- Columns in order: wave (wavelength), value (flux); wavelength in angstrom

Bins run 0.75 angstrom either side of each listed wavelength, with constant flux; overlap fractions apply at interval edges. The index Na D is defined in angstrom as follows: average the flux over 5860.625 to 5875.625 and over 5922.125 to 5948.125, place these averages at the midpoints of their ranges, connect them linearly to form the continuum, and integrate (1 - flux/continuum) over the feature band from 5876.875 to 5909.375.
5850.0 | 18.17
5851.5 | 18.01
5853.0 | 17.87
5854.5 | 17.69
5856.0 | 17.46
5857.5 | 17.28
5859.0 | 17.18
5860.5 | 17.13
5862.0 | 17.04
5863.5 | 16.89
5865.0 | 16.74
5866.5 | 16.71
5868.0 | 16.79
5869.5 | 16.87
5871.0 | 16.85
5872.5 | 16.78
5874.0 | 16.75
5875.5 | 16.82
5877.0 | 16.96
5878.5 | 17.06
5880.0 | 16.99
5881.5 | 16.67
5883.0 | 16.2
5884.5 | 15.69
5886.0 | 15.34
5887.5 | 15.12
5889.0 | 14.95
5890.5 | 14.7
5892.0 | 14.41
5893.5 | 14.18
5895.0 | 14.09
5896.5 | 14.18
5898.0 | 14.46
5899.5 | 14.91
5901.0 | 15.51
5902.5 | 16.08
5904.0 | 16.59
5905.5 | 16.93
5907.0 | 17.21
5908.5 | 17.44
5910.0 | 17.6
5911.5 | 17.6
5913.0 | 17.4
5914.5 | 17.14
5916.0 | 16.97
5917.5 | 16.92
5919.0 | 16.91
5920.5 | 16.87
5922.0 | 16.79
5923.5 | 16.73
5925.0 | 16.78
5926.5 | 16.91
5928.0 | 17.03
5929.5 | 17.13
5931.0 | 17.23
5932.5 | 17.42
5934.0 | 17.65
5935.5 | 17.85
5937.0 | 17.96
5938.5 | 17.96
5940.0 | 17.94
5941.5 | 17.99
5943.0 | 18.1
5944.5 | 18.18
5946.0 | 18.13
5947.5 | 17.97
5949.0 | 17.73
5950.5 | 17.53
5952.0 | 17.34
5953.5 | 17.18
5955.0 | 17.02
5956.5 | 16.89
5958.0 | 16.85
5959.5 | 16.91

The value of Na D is 2.7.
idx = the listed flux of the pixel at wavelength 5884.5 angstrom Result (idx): 15.69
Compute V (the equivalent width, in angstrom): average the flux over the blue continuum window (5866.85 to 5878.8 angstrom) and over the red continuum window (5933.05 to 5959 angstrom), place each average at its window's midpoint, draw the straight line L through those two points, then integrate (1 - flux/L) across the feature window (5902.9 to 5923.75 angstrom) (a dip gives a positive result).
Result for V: 0.3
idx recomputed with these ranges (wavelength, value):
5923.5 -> 16.73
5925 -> 16.78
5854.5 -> 17.69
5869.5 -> 16.87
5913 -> 17.4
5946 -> 18.13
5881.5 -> 16.67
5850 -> 18.17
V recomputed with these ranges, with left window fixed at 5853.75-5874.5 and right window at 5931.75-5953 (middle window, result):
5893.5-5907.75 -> 1.57 angstrom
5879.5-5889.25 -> 0.77 angstrom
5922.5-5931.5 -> 0.36 angstrom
